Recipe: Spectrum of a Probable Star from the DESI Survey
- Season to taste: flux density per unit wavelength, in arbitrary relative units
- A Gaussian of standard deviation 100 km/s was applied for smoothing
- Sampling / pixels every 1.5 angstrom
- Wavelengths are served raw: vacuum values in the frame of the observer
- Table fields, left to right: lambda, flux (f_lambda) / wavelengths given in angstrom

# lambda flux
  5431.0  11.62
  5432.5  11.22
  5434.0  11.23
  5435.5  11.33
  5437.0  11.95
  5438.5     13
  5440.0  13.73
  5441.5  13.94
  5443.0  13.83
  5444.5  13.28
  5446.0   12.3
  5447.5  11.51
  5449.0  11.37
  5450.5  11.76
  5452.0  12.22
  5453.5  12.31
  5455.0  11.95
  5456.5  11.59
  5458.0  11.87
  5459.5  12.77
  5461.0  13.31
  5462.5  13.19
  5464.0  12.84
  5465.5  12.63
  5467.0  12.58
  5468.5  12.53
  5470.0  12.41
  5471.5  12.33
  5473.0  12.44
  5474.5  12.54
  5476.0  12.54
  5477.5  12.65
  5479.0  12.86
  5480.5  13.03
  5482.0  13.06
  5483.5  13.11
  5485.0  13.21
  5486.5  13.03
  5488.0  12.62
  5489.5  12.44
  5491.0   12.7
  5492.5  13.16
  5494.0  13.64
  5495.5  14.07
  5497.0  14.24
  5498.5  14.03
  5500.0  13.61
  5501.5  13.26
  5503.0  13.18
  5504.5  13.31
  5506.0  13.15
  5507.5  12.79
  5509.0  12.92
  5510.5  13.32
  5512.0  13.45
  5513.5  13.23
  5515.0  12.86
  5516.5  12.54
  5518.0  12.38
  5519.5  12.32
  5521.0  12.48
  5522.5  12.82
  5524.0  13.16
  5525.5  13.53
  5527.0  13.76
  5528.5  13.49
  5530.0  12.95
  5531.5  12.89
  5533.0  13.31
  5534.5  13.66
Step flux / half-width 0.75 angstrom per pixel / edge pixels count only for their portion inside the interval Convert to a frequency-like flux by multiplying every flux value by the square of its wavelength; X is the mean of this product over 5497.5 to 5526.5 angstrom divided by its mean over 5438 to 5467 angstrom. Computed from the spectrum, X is 1.06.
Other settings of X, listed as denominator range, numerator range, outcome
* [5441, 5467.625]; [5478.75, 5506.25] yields 1.08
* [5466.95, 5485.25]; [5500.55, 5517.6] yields 1.04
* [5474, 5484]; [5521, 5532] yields 1.05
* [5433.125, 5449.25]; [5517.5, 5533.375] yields 1.07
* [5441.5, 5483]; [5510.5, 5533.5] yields 1.06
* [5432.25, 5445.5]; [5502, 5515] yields 1.07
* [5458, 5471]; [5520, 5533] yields 1.06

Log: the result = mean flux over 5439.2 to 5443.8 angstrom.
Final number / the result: 13.8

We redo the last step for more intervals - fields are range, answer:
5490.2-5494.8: 13.2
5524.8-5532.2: 13.3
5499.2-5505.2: 13.3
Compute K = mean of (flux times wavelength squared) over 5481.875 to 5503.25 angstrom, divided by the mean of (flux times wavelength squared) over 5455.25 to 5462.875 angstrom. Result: 1.08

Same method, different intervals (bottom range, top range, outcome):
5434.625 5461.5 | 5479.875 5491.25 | 1.05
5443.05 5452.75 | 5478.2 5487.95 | 1.08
